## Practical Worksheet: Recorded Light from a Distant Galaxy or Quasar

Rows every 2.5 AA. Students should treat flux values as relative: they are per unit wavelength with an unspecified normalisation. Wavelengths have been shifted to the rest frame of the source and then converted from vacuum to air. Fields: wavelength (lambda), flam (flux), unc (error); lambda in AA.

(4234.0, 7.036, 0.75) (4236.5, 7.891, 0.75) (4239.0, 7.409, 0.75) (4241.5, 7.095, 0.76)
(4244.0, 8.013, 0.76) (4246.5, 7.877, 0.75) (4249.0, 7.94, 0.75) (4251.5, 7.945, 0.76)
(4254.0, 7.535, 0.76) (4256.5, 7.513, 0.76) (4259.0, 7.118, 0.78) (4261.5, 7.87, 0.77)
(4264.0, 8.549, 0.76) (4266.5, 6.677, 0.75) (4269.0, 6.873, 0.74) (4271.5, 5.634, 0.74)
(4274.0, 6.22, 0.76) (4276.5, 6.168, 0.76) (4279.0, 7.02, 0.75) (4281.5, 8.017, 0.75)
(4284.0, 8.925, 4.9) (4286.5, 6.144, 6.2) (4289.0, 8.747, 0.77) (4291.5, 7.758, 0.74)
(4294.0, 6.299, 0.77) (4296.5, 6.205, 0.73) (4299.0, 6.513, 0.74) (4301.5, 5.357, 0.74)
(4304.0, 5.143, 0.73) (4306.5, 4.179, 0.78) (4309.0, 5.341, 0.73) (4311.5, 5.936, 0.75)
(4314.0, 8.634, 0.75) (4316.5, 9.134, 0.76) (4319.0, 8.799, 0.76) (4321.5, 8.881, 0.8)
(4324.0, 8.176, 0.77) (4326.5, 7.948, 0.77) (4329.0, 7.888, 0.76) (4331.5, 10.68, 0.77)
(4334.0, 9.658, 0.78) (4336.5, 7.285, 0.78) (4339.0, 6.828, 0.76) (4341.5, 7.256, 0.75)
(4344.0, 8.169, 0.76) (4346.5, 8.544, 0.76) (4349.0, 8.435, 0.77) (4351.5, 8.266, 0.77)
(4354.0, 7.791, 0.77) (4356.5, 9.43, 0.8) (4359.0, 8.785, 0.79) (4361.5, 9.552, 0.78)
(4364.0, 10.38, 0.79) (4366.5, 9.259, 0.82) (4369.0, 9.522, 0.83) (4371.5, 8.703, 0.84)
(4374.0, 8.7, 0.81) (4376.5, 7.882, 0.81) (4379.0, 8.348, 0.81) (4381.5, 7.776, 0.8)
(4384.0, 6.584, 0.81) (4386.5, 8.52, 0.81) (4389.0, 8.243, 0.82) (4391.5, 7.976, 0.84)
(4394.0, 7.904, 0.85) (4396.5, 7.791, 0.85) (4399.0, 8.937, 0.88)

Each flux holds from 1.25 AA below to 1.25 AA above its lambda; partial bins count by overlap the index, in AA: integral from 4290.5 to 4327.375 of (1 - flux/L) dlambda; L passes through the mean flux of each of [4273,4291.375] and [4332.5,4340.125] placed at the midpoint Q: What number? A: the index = 3.7 AA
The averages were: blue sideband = 7.36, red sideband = 8.03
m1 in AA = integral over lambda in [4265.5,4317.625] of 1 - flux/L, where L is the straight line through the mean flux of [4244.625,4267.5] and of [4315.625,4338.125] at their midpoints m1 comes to 9.4 AA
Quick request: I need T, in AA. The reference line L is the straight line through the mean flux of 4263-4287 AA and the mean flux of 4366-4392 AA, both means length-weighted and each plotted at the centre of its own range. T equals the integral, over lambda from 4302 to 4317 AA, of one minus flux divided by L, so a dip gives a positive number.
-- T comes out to 2.5 AA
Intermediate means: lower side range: 7.03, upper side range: 8.3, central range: 6.21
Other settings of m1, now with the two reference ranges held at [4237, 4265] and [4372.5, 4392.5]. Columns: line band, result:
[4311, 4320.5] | -0.6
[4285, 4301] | 1.9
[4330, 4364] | -2.8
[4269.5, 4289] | 2.0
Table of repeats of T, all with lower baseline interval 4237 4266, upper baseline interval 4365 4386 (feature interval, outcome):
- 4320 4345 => -0.4 AA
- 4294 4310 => 4.9 AA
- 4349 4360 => -0.4 AA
